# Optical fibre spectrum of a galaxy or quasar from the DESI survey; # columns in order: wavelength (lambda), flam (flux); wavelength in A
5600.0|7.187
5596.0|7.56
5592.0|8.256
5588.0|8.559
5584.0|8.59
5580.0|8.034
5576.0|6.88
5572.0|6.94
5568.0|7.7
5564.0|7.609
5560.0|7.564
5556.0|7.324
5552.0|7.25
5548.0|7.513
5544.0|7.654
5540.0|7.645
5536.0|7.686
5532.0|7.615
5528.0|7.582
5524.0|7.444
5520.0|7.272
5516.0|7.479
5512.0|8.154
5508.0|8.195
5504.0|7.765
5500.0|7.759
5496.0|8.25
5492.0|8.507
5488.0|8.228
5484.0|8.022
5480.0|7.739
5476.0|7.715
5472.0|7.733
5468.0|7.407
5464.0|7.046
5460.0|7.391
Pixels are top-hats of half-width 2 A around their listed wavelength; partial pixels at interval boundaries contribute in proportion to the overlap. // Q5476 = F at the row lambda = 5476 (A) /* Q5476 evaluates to 7.715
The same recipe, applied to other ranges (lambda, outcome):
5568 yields 7.7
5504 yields 7.765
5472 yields 7.733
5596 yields 7.56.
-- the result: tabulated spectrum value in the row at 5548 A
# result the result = 7.513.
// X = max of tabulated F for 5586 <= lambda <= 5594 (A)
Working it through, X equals 8.559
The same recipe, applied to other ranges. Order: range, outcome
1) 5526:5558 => 7.686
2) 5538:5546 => 7.654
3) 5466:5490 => 8.228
